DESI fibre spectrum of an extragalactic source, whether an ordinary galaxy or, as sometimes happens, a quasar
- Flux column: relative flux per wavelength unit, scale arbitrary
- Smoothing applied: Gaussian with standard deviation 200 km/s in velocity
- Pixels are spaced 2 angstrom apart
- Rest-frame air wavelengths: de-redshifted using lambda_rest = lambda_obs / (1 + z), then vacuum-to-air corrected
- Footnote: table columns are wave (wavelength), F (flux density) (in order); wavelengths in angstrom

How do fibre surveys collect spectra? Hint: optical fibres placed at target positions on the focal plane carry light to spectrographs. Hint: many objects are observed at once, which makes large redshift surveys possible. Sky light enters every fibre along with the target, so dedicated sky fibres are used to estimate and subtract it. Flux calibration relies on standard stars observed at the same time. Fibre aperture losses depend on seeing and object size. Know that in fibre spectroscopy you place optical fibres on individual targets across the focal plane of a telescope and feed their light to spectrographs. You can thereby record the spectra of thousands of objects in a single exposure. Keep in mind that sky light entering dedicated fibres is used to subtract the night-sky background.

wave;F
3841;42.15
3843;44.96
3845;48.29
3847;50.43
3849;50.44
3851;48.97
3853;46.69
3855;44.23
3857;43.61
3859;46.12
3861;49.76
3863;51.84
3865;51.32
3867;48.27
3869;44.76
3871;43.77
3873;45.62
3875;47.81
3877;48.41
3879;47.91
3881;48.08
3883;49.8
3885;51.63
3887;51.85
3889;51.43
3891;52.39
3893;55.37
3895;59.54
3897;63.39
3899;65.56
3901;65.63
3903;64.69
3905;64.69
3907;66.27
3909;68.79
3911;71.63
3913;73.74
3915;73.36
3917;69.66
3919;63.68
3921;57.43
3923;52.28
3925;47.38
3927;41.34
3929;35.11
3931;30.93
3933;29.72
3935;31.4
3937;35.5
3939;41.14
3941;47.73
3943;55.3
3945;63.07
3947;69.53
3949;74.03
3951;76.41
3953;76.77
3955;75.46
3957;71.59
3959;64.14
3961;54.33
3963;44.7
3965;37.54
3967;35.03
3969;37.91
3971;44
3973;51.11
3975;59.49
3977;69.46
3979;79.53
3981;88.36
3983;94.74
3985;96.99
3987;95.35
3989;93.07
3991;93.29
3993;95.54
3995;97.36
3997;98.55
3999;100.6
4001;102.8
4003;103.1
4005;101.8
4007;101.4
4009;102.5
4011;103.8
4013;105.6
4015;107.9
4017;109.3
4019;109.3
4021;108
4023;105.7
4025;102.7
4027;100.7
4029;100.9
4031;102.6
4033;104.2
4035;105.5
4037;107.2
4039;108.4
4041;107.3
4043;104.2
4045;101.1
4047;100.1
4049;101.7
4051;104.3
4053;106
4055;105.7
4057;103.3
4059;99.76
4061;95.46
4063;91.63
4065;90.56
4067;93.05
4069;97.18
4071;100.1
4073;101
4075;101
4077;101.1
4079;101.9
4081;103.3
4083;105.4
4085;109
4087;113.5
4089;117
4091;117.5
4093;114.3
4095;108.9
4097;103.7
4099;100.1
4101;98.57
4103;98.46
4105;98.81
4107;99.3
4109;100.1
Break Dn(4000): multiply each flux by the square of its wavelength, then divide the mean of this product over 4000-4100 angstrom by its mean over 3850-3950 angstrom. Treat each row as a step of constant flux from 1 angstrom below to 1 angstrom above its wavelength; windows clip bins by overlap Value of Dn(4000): 2.11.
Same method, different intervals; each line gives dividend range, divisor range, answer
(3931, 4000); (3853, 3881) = 1.49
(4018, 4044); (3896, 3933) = 1.89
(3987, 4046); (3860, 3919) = 1.92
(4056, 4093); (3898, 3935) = 1.95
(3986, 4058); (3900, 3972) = 1.92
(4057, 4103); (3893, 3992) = 1.79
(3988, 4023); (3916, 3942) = 2.37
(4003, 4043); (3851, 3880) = 2.41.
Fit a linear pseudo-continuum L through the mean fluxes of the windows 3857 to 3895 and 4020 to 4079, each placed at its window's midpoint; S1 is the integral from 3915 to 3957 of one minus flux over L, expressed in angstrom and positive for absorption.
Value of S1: 8.1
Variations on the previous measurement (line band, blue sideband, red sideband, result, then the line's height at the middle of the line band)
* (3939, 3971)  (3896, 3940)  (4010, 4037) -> 6.3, 72.7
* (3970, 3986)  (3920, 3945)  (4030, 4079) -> -1.9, 64.7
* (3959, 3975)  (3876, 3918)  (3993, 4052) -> 7.3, 84.4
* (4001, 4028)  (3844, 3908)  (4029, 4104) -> -4.6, 89.4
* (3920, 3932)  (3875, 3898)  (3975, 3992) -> 4.0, 66.6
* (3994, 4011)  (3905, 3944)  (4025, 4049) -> -2.5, 88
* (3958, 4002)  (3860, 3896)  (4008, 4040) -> 7.6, 88.6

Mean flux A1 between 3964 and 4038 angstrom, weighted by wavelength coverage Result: 90.6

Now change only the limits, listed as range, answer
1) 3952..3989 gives 66.1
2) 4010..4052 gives 105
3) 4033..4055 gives 105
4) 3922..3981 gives 53.4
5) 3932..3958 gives 57.5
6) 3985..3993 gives 94.5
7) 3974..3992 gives 85.6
